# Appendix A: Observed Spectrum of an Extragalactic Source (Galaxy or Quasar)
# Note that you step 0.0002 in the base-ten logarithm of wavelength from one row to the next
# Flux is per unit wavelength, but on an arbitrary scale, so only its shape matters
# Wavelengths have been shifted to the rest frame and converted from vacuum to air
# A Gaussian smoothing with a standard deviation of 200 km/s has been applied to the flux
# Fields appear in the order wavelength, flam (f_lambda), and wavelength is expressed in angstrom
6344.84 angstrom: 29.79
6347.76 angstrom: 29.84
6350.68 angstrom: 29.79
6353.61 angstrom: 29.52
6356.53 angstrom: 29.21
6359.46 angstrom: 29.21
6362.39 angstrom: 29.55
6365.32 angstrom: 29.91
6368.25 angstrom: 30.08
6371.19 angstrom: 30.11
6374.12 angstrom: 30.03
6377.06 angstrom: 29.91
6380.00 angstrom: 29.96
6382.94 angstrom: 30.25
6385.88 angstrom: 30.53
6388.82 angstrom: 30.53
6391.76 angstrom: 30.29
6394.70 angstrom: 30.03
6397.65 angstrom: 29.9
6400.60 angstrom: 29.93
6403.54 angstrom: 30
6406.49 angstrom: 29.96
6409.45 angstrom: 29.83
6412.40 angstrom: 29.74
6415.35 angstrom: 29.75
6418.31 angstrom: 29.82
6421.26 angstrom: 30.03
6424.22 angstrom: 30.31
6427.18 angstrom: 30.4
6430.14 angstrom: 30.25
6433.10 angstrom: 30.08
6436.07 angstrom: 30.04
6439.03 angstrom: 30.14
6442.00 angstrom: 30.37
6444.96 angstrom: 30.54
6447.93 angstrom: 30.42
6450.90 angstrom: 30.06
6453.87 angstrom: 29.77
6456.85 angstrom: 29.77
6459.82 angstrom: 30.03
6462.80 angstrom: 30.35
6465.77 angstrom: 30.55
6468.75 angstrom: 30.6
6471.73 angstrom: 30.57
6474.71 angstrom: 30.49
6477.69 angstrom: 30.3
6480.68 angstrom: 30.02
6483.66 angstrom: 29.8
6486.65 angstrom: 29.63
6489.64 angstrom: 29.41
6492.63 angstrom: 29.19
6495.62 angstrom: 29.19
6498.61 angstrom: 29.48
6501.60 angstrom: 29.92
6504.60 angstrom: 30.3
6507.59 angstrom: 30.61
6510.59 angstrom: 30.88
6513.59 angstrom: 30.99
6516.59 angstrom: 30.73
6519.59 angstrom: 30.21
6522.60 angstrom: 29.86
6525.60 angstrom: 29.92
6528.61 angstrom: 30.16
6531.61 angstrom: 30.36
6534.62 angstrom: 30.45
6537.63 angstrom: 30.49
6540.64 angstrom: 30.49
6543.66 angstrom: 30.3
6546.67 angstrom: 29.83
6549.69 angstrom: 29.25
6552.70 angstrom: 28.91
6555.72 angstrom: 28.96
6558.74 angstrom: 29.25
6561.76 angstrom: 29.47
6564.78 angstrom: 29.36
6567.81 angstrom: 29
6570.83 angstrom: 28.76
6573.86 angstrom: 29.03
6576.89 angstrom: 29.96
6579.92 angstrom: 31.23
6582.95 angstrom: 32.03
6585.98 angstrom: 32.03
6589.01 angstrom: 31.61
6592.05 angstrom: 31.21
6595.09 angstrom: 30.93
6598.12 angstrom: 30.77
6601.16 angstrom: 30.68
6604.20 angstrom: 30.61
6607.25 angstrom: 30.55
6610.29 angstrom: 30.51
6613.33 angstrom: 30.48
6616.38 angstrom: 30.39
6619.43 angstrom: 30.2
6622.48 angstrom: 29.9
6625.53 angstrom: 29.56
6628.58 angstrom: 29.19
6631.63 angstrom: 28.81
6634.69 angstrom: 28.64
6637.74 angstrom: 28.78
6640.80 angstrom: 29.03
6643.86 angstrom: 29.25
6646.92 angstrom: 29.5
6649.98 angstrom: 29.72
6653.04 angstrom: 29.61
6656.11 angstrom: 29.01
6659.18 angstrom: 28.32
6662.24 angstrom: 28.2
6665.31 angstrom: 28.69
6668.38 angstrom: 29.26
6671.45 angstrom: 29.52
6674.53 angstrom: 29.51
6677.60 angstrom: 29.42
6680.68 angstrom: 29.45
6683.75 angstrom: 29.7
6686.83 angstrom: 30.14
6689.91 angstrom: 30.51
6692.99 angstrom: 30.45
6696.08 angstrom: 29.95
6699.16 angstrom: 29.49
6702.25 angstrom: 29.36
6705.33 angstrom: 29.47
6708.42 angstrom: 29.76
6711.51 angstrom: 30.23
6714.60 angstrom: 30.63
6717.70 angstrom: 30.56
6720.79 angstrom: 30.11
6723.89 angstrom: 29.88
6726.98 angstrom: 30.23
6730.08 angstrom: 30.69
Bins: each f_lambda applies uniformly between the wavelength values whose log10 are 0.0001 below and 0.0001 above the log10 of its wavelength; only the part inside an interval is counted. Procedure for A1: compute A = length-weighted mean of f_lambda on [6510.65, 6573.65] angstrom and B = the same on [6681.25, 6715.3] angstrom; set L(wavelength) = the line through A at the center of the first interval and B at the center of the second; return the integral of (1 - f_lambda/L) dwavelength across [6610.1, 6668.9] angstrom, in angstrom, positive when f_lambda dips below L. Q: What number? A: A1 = 1.14 angstrom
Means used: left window 29.8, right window 29.9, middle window 29.3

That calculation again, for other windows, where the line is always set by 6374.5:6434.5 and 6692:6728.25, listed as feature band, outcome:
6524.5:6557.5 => 0.1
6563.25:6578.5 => 0.4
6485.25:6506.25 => 0.3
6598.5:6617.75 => -0.3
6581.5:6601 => -0.9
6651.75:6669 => 0.7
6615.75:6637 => 0.4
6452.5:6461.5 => 0.1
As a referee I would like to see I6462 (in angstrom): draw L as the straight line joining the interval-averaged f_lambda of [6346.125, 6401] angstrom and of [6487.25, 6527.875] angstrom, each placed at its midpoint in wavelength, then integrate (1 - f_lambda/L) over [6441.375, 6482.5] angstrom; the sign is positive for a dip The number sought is -0.4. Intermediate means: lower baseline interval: 29.9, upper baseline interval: 30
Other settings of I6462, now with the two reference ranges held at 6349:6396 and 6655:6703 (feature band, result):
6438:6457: -0.2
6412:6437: -0.2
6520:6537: -0.3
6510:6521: -0.4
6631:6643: 0.3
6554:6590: -0.5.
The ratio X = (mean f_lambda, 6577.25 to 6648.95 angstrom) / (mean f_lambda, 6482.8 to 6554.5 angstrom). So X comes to 1.0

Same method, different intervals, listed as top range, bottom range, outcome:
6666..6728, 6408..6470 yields 0.99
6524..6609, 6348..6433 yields 1.01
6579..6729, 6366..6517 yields 0.99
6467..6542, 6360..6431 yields 1.00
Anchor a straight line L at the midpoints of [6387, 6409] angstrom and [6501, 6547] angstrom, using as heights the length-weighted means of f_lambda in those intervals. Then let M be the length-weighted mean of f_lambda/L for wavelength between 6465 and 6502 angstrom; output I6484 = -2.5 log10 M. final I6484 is 0.01 mag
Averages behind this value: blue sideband 30.1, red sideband 30.4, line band 29.9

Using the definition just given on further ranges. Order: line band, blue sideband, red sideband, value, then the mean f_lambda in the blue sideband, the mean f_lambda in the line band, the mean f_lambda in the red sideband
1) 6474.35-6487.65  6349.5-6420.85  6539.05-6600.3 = 0.000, 29.9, 30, 30.1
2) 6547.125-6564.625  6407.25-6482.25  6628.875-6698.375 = 0.019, 30.2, 29.2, 29.3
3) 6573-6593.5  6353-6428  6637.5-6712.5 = -0.052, 30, 31.1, 29.5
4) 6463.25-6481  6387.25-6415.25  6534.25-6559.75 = -0.020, 30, 30.4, 29.7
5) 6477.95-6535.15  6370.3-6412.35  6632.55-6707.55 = -0.010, 30.1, 30.1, 29.4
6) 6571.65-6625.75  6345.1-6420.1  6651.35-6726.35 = -0.033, 29.9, 30.6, 29.6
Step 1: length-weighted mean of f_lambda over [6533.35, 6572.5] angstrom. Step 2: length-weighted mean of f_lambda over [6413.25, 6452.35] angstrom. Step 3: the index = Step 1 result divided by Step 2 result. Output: 1.0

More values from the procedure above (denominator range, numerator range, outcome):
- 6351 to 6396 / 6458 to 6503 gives 1.00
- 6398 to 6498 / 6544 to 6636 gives 1.00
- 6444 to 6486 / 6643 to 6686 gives 0.97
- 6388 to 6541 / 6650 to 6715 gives 0.98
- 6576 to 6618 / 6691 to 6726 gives 0.97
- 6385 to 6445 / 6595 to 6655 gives 0.99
